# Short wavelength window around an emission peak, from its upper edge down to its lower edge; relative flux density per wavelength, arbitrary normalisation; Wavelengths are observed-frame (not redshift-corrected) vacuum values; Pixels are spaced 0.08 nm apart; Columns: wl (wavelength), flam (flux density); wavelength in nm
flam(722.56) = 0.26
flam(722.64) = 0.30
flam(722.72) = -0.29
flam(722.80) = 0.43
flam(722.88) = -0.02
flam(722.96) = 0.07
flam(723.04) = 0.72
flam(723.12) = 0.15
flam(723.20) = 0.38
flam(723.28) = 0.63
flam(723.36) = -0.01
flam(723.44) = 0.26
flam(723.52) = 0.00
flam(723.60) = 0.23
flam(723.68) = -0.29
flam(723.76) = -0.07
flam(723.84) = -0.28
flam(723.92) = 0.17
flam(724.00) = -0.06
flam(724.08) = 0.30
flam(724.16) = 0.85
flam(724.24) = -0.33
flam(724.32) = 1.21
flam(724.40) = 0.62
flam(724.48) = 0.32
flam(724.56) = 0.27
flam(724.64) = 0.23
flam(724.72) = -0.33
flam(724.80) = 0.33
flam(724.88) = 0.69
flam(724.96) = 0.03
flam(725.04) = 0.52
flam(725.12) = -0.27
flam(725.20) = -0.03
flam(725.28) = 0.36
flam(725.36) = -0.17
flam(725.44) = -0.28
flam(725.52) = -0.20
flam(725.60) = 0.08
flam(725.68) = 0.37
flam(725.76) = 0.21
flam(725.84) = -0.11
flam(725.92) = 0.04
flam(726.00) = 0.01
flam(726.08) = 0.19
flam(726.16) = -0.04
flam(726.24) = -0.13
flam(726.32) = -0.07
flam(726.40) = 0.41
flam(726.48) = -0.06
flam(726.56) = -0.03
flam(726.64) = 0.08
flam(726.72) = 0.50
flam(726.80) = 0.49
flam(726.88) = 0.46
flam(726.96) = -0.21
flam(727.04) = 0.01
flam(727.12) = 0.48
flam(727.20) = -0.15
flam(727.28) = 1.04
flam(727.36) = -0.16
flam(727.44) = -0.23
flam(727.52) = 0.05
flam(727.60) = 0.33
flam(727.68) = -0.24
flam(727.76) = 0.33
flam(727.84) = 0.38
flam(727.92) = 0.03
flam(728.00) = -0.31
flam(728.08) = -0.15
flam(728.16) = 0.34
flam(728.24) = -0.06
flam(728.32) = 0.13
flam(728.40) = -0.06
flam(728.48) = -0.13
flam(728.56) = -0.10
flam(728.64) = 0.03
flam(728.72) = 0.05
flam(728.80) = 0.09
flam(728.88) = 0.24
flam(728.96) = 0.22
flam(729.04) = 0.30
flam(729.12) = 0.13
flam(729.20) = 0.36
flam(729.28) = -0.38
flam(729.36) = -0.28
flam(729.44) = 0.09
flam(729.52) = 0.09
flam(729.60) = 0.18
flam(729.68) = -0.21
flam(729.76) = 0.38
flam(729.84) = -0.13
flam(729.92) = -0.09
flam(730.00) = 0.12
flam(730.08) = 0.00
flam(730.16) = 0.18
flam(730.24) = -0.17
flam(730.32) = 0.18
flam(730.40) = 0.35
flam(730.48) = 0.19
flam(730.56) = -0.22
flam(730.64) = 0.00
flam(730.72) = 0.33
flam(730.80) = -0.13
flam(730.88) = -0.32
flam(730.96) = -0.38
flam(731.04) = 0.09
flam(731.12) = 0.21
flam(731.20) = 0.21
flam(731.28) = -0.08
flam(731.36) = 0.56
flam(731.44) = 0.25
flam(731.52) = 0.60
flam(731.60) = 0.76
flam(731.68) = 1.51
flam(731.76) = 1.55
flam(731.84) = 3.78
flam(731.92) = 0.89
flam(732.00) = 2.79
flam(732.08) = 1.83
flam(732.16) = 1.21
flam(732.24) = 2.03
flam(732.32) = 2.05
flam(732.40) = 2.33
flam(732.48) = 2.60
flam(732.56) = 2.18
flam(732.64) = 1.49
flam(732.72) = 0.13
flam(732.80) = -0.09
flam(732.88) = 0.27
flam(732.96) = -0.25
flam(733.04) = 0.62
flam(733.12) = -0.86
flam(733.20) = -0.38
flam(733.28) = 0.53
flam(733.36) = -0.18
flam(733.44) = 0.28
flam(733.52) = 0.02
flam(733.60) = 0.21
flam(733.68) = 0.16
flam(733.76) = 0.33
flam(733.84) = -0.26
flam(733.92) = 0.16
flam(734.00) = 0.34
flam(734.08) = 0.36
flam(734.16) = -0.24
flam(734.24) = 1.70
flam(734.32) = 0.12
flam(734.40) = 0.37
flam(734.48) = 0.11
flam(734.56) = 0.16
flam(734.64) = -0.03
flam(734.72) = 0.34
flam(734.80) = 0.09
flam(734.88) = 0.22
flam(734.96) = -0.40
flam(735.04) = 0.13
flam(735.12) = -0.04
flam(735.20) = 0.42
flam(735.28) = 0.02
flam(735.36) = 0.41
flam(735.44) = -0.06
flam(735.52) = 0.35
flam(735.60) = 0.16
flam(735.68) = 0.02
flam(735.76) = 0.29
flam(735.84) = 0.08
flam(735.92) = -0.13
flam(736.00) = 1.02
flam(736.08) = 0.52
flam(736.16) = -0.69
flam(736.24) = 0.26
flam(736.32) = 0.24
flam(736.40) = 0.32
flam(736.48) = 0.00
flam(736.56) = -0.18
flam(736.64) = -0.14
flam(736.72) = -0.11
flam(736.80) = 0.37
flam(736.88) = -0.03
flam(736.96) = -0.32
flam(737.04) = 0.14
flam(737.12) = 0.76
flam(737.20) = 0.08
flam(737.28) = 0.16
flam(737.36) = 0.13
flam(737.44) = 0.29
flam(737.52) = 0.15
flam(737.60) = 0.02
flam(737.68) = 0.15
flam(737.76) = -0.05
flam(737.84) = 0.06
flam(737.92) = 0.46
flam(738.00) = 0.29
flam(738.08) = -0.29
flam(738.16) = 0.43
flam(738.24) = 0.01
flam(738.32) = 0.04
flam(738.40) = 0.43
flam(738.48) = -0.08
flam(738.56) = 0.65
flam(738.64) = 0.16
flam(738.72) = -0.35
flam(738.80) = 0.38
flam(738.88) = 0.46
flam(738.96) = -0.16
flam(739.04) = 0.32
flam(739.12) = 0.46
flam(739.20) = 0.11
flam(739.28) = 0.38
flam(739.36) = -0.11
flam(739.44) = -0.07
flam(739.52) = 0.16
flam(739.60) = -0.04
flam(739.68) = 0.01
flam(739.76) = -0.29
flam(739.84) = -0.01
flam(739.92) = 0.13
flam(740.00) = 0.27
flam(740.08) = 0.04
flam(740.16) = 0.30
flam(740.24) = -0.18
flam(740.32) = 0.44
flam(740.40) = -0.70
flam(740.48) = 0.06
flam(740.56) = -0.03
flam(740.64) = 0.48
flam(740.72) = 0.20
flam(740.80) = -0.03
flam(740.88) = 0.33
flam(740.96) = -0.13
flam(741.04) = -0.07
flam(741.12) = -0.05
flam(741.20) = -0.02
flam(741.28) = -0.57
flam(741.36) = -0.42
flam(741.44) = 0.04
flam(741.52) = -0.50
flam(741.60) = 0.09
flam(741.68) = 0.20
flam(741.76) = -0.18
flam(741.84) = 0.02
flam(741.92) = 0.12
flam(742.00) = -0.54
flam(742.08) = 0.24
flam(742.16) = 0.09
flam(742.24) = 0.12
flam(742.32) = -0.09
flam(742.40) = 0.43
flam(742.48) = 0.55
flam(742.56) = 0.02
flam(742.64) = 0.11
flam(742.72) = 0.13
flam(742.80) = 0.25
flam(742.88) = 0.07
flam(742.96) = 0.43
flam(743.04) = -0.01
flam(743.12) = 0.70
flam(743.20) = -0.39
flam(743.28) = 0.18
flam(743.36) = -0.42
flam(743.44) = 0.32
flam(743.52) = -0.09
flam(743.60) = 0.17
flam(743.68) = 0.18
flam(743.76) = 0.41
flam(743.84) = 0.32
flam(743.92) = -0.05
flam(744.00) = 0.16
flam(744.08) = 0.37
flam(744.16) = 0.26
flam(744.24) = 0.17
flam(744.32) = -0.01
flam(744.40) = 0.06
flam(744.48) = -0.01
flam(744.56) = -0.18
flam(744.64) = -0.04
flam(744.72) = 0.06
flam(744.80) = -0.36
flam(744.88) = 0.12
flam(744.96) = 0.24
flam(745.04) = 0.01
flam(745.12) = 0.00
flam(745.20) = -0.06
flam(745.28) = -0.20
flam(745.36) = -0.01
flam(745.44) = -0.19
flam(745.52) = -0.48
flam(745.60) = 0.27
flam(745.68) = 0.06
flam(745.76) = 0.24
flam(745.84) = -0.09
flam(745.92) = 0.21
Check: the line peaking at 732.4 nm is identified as [O II]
